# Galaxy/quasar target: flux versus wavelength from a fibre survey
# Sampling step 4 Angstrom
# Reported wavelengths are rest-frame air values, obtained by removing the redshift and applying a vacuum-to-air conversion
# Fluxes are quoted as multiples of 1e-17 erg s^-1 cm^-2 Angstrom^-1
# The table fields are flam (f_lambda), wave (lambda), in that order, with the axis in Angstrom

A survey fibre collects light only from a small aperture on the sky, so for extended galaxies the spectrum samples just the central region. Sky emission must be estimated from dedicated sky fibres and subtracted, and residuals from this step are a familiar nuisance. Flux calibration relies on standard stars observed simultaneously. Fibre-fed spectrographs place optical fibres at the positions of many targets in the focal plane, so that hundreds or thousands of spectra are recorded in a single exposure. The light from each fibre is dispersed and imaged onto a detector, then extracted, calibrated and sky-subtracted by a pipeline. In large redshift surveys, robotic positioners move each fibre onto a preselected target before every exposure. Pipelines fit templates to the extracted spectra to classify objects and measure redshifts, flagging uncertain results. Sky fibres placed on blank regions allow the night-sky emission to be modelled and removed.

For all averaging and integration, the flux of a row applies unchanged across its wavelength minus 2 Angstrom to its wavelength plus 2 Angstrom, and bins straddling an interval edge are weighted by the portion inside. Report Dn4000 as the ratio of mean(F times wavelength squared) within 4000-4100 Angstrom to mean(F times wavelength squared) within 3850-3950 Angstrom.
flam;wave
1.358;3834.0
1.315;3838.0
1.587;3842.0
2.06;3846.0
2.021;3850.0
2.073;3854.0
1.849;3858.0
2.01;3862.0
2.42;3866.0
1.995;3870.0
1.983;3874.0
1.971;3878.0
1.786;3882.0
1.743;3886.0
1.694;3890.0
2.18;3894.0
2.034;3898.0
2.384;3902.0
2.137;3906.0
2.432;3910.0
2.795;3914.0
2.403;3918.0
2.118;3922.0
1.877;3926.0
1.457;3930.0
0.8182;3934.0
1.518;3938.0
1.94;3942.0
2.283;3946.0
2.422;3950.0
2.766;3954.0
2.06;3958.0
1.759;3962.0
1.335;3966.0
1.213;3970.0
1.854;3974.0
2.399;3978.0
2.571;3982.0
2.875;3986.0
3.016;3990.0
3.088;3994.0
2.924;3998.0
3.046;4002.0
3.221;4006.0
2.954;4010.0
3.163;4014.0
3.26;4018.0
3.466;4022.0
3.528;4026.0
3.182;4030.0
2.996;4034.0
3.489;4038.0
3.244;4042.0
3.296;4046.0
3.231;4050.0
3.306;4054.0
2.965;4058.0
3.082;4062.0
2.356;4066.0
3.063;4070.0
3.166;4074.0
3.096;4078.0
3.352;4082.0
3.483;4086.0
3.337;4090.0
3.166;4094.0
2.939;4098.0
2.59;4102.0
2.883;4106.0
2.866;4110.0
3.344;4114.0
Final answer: 1.71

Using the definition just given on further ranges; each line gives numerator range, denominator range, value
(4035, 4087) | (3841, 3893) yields 1.78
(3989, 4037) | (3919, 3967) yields 1.74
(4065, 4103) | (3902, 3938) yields 1.68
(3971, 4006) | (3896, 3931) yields 1.28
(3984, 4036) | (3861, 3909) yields 1.64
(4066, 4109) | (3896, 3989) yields 1.59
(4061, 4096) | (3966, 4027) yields 1.17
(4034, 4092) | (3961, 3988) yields 1.65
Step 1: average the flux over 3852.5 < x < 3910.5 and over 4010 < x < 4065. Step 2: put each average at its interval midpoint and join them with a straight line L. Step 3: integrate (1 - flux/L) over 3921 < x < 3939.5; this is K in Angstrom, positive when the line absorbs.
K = 6.70 Angstrom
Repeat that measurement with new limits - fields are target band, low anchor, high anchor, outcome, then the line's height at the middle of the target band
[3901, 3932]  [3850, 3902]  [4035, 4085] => 0.6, 2.25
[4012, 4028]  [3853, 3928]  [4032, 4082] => -2.6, 2.89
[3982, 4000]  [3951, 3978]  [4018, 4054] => -3.9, 2.42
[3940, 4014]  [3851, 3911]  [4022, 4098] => 6.1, 2.65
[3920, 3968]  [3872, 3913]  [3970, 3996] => 9.5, 2.32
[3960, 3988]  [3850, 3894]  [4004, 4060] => 7.9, 2.78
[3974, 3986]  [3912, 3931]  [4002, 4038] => 1.5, 2.8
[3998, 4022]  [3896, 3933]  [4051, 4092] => -3.5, 2.74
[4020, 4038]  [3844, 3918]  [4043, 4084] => -2.5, 2.91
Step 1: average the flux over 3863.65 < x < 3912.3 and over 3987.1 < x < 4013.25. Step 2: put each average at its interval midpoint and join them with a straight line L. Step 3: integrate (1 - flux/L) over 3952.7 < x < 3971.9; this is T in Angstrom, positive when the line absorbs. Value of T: 6.4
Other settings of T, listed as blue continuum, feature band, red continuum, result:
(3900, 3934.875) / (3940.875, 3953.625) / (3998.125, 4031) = 0.69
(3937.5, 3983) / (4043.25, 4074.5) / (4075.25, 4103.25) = -1.94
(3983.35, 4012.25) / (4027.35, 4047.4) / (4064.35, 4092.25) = -1.17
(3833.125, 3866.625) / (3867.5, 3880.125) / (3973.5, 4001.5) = 0.02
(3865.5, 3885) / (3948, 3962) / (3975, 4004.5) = 1.32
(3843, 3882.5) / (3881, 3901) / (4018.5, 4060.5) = 2.71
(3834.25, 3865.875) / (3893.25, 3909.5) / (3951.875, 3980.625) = -2.76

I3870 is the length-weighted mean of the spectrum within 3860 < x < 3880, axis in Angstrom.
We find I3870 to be 2.08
